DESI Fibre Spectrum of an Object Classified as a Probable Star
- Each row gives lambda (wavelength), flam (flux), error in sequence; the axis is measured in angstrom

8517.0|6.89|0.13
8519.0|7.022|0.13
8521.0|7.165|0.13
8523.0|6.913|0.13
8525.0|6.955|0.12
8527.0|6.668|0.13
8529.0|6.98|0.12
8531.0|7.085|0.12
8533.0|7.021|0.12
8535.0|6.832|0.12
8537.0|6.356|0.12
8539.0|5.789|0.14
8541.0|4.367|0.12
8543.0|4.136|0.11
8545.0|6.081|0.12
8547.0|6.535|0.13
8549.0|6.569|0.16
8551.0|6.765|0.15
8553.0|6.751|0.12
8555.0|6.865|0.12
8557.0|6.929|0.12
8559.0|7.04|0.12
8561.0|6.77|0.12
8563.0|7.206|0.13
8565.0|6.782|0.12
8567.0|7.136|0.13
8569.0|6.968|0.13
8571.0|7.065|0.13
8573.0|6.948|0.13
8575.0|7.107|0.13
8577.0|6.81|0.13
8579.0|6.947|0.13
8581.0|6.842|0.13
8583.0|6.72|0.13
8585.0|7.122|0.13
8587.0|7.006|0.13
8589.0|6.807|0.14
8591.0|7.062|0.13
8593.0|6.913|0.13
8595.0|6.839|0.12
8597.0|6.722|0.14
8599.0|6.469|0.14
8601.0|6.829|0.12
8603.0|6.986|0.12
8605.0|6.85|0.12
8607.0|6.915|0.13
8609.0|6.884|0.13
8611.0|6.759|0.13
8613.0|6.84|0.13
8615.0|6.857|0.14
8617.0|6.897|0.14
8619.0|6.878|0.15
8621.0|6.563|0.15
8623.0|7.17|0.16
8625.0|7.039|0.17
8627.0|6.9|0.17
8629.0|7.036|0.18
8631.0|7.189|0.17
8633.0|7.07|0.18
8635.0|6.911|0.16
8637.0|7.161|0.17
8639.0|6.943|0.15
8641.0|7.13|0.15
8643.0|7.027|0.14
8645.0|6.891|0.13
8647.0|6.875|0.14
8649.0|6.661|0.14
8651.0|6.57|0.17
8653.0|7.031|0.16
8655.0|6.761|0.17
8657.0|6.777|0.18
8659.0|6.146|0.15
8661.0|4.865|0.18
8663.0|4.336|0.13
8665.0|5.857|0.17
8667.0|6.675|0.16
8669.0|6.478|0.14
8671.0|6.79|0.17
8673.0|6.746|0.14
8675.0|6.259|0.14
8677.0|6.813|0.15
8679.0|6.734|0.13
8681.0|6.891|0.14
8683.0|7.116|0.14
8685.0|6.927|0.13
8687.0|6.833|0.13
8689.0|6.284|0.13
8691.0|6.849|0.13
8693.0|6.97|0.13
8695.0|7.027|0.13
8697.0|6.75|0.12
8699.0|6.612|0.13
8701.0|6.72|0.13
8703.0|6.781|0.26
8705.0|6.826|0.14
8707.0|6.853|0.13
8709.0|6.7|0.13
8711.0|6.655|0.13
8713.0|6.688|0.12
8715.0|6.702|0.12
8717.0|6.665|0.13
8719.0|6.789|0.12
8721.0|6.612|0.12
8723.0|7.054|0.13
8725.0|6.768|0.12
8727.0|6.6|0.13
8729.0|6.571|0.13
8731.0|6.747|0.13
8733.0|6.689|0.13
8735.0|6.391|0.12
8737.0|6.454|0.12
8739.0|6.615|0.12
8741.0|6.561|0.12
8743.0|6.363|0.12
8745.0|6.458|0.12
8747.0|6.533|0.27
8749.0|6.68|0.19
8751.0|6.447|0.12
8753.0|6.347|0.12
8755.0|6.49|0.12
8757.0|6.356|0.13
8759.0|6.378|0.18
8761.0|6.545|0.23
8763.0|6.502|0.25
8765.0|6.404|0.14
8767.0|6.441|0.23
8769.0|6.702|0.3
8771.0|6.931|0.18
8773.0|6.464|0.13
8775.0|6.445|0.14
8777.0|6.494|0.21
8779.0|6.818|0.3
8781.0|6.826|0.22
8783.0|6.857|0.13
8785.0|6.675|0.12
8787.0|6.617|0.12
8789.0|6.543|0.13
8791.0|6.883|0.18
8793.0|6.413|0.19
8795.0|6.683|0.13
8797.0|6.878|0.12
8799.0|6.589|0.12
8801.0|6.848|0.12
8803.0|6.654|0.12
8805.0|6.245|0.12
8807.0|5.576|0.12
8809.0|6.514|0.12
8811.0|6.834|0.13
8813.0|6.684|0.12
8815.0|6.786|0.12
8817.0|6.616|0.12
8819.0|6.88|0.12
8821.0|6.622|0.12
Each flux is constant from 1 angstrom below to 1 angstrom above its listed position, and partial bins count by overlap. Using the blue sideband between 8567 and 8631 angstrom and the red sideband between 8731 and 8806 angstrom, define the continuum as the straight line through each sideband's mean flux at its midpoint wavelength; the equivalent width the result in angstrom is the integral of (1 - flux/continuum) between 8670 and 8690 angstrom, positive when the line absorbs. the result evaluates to 0.0 angstrom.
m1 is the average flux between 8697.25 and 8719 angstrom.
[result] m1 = 6.72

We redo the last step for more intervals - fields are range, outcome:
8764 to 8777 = 6.56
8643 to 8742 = 6.62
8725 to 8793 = 6.57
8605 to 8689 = 6.71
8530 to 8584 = 6.61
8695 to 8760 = 6.63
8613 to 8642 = 6.98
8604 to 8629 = 6.89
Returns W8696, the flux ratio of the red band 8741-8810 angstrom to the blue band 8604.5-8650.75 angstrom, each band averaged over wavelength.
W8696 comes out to 0.95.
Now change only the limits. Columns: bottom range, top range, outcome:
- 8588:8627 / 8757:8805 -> 0.97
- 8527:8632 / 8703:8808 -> 0.98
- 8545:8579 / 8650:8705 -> 0.95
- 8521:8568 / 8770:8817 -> 1.01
